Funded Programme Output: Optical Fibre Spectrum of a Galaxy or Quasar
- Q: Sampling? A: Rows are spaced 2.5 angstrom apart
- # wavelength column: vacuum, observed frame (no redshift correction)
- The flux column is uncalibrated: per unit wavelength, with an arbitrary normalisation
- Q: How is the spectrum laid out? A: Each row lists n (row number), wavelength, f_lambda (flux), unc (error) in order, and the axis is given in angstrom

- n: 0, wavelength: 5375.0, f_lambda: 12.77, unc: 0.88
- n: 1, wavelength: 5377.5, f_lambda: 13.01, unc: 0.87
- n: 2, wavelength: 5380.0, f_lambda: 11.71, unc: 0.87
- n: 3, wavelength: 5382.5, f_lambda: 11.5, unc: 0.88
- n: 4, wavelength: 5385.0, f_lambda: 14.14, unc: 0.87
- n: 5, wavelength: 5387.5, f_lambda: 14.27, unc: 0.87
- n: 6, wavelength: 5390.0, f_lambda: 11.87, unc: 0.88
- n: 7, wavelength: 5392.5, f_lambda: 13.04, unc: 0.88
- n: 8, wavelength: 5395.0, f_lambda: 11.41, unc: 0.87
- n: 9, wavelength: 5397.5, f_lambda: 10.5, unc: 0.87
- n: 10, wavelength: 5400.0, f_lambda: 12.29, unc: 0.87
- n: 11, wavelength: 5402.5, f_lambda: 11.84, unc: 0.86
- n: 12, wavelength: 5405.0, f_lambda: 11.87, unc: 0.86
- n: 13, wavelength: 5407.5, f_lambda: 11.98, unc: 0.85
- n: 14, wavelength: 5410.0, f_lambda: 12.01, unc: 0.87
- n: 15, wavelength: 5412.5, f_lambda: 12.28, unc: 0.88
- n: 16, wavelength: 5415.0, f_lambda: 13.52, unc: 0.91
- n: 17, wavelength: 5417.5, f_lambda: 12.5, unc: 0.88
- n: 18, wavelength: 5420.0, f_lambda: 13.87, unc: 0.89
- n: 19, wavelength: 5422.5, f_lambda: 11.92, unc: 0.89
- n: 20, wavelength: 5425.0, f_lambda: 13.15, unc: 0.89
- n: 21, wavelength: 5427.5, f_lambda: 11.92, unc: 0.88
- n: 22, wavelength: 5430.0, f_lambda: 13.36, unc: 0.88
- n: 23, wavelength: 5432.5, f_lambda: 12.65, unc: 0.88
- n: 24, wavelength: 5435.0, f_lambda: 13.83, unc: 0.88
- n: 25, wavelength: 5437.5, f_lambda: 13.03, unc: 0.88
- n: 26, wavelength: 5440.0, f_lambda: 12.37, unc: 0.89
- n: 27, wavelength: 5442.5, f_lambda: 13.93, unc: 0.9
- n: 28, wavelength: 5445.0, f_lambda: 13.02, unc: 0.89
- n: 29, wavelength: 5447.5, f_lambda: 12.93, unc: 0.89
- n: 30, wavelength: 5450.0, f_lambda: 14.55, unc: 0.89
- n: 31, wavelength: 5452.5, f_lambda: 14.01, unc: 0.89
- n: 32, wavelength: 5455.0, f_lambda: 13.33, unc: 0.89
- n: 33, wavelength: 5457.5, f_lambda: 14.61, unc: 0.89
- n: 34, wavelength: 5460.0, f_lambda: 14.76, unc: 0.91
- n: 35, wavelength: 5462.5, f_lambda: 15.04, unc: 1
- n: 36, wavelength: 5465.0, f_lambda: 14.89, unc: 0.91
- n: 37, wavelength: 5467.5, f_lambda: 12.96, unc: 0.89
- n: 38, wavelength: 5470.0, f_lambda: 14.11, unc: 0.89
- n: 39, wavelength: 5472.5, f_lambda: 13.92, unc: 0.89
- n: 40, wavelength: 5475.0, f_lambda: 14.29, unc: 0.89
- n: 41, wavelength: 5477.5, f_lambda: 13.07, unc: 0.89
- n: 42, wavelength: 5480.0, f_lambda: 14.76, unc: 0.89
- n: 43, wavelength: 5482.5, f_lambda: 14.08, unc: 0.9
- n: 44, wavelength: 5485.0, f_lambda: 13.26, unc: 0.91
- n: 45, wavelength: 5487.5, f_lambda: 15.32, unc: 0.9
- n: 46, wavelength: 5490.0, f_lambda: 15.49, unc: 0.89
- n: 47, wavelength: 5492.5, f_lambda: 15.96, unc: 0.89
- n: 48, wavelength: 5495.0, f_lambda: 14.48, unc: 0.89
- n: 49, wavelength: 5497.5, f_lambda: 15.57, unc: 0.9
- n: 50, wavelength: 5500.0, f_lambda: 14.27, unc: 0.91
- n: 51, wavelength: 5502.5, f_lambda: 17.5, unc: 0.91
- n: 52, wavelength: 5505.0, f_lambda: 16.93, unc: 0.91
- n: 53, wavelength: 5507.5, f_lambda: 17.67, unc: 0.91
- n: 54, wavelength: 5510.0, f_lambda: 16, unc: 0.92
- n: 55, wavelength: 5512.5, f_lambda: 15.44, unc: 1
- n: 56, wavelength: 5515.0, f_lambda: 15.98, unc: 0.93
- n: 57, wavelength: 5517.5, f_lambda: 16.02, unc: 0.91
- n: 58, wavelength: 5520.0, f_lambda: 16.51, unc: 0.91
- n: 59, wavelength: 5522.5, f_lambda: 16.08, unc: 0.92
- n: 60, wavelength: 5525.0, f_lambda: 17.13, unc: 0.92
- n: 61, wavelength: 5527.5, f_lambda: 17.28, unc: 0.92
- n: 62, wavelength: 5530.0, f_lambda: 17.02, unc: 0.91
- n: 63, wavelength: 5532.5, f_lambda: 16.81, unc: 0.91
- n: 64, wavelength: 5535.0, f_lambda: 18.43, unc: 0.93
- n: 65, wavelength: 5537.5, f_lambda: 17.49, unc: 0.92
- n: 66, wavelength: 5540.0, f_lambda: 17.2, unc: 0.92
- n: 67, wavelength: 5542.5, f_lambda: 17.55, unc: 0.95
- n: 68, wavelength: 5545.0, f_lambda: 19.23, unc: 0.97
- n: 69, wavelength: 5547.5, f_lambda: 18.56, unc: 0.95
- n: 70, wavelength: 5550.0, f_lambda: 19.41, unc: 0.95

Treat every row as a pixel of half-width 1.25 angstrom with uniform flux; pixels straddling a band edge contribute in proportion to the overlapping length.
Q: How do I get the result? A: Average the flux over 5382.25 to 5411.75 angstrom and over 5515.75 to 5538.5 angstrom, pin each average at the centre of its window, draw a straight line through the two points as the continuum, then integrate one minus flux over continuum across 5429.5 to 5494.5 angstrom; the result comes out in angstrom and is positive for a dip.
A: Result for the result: 2.7 angstrom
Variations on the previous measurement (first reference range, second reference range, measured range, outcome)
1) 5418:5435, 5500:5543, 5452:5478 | 0.60 angstrom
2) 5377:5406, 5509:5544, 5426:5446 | 1.09 angstrom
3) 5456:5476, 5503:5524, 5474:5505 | 0.85 angstrom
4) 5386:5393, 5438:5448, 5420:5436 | 0.25 angstrom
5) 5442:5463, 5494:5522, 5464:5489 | 1.35 angstrom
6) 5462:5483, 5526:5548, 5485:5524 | 0.01 angstrom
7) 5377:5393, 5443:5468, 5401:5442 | 2.37 angstrom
